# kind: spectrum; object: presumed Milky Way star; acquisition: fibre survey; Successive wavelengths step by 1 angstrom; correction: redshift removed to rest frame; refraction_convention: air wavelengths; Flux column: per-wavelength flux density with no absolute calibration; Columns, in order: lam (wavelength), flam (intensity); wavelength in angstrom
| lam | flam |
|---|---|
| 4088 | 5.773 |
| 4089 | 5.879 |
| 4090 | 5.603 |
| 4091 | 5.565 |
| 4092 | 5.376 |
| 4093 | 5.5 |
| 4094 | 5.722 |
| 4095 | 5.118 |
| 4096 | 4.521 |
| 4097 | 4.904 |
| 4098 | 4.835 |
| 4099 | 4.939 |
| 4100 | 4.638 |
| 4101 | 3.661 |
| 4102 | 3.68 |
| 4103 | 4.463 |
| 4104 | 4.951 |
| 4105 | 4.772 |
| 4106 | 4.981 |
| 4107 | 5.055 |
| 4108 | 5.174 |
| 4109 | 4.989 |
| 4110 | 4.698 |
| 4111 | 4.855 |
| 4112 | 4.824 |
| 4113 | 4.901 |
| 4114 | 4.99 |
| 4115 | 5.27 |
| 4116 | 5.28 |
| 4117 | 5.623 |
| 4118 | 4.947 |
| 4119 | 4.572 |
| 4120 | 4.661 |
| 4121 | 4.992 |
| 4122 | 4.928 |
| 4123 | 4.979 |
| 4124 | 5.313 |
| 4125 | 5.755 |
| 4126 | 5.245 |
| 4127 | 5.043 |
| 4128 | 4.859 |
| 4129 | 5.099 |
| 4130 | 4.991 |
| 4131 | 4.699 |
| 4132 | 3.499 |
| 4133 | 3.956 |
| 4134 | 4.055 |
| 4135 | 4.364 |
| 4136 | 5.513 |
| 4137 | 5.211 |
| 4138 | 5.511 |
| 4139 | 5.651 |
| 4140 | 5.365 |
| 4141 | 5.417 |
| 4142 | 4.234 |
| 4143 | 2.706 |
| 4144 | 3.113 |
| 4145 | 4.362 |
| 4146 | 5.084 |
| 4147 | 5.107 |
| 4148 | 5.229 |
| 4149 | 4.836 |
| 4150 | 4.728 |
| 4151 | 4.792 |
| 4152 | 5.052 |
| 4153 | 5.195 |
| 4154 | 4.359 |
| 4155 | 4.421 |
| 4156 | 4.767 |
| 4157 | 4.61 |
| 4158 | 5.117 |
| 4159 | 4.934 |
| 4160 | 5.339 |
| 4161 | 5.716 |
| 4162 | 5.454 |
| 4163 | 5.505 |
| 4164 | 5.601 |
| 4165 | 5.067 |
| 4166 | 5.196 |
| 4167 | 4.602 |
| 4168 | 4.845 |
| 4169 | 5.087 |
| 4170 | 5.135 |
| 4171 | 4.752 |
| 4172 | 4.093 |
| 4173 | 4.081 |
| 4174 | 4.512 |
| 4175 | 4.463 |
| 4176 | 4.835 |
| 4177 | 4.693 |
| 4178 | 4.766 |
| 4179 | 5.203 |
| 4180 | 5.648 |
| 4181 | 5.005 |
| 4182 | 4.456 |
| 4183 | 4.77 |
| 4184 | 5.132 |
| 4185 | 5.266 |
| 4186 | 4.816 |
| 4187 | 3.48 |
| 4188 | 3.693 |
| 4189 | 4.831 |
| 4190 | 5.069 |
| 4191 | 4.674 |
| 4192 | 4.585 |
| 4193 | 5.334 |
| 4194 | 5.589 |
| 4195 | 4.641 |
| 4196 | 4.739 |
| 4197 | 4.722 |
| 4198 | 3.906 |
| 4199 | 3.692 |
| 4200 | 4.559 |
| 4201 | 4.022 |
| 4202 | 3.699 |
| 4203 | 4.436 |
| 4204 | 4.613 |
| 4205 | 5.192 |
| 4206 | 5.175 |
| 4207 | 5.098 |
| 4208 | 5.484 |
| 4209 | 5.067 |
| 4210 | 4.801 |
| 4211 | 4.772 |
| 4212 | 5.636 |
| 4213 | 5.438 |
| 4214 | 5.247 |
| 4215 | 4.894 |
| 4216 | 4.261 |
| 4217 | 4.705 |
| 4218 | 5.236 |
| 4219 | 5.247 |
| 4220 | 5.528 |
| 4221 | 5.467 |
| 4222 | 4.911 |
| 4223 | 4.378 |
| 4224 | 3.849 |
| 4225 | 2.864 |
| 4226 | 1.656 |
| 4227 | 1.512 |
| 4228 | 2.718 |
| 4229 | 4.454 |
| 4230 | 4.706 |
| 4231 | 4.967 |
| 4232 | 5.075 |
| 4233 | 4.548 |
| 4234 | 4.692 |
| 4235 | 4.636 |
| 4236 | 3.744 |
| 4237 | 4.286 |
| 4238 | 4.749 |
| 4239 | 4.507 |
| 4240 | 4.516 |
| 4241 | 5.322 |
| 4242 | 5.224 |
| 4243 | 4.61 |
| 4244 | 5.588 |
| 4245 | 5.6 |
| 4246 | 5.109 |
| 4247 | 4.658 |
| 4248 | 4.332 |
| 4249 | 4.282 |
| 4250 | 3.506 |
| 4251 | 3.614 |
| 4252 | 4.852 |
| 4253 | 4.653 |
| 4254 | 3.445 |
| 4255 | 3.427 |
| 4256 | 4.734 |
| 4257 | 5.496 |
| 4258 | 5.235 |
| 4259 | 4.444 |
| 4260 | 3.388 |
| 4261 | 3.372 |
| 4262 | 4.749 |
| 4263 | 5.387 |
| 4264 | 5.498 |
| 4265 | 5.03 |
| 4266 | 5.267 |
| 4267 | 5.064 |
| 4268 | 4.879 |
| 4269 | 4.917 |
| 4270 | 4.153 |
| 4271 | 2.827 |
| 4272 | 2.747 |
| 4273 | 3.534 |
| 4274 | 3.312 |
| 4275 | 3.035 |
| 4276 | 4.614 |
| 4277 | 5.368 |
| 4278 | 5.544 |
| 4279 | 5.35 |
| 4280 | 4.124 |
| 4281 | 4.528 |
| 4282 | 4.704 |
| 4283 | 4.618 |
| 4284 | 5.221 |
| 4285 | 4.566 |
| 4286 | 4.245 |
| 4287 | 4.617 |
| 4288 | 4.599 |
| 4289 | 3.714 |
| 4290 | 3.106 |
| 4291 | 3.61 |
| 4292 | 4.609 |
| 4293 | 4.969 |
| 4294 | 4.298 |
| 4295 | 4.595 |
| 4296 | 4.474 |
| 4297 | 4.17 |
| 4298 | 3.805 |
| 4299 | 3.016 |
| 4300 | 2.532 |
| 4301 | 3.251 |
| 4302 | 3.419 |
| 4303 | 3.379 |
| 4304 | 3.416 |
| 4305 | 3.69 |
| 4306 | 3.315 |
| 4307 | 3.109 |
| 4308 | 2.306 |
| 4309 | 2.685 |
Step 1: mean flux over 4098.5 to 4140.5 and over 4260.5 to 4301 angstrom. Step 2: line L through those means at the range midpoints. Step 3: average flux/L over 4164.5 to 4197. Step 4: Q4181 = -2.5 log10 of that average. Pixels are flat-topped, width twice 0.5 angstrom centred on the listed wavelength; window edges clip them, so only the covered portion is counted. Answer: -0.03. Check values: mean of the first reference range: 4.88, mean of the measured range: 4.78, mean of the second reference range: 4.31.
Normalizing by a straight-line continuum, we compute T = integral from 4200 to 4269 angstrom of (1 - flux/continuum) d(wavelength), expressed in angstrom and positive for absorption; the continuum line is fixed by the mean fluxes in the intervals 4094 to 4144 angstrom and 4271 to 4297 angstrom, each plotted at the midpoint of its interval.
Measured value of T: -2.1 angstrom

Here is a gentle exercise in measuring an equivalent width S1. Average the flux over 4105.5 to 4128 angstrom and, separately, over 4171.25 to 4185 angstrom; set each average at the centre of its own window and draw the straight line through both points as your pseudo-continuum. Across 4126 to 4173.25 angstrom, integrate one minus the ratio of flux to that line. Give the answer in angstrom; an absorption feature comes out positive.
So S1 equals 0.6 angstrom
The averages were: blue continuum 5.04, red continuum 4.76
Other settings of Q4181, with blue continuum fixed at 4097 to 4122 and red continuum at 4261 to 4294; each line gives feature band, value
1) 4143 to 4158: 0.02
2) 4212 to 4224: -0.10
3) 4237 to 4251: -0.05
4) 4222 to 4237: 0.17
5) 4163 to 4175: -0.03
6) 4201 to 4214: -0.08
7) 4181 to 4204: 0.02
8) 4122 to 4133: -0.03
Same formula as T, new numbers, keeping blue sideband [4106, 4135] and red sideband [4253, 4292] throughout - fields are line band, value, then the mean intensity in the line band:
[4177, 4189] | -0.16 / 4.75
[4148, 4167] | -1.04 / 5.03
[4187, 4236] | 0.52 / 4.54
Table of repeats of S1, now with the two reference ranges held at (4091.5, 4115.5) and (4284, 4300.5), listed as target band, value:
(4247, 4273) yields -0.8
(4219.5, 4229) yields 1.5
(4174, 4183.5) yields -0.6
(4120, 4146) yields -0.1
